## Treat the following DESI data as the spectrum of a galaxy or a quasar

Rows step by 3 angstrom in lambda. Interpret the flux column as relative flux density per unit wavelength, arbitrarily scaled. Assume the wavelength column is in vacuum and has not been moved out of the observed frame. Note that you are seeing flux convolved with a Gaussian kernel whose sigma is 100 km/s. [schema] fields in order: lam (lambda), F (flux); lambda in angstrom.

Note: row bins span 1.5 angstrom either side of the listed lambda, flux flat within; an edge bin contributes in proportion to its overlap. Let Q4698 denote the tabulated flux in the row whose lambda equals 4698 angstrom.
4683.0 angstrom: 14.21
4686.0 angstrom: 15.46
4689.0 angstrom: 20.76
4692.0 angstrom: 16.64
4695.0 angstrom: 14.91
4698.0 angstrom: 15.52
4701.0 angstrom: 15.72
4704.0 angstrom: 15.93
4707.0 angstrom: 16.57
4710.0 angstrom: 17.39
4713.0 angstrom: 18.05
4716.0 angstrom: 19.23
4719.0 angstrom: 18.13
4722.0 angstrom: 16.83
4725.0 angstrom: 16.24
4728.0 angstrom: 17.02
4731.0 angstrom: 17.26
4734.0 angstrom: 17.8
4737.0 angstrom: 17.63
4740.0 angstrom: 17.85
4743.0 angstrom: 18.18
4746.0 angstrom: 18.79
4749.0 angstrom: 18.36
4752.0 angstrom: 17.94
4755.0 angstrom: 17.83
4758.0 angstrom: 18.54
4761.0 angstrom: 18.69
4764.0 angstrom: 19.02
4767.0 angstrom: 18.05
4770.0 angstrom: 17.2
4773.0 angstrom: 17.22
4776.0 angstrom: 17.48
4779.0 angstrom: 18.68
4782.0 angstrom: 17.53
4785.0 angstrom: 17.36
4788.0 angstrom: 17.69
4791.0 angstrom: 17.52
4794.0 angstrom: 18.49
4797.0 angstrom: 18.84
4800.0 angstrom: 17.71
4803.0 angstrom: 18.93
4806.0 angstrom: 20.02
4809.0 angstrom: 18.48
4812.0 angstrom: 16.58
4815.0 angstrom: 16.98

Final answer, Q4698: 15.52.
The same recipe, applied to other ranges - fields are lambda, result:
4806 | 20.02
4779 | 18.68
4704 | 15.93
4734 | 17.8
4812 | 16.58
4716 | 19.23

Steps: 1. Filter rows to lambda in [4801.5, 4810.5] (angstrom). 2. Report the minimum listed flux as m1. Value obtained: 18.48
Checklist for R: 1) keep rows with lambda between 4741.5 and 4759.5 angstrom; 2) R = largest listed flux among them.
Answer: 18.79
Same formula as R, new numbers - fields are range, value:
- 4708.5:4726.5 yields 19.23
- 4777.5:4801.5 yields 18.84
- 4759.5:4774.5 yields 19.02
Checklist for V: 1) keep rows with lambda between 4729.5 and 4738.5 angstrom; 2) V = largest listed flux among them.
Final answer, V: 17.8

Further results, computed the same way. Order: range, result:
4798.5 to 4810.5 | 20.02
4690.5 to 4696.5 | 16.64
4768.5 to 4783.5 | 18.68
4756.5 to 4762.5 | 18.69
